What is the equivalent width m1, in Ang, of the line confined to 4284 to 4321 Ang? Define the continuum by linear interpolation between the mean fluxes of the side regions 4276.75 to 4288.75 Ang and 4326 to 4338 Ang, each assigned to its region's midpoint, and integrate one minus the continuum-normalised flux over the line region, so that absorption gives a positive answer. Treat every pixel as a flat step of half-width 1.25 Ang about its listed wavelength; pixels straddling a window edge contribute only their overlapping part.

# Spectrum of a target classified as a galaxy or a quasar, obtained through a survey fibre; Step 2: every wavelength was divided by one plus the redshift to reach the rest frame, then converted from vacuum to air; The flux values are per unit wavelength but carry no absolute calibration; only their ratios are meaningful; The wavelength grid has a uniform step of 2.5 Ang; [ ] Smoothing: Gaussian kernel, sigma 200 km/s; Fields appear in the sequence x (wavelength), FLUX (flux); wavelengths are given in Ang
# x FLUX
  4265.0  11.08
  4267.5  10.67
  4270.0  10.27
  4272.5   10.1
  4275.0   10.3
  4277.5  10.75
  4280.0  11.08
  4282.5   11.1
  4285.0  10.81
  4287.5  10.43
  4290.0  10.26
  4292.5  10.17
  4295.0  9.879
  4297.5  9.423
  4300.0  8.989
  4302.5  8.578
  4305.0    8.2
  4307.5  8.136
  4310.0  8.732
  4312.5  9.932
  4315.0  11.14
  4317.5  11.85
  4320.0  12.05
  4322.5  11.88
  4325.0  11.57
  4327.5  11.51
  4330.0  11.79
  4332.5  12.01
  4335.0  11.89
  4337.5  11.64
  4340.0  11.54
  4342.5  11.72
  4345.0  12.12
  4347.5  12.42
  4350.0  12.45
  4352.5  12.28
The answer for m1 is 4.4 Ang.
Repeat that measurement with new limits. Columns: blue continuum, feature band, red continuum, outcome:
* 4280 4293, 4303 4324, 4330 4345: 2.0 Ang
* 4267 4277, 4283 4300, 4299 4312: -1.4 Ang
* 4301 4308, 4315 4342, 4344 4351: -3.1 Ang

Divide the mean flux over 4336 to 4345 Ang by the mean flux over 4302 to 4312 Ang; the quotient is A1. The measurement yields 1.38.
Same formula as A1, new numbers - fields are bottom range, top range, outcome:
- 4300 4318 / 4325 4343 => 1.25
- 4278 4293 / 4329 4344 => 1.10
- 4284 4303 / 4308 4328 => 1.11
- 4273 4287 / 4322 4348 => 1.10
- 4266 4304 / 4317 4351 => 1.17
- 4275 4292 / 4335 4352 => 1.12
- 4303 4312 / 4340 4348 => 1.41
